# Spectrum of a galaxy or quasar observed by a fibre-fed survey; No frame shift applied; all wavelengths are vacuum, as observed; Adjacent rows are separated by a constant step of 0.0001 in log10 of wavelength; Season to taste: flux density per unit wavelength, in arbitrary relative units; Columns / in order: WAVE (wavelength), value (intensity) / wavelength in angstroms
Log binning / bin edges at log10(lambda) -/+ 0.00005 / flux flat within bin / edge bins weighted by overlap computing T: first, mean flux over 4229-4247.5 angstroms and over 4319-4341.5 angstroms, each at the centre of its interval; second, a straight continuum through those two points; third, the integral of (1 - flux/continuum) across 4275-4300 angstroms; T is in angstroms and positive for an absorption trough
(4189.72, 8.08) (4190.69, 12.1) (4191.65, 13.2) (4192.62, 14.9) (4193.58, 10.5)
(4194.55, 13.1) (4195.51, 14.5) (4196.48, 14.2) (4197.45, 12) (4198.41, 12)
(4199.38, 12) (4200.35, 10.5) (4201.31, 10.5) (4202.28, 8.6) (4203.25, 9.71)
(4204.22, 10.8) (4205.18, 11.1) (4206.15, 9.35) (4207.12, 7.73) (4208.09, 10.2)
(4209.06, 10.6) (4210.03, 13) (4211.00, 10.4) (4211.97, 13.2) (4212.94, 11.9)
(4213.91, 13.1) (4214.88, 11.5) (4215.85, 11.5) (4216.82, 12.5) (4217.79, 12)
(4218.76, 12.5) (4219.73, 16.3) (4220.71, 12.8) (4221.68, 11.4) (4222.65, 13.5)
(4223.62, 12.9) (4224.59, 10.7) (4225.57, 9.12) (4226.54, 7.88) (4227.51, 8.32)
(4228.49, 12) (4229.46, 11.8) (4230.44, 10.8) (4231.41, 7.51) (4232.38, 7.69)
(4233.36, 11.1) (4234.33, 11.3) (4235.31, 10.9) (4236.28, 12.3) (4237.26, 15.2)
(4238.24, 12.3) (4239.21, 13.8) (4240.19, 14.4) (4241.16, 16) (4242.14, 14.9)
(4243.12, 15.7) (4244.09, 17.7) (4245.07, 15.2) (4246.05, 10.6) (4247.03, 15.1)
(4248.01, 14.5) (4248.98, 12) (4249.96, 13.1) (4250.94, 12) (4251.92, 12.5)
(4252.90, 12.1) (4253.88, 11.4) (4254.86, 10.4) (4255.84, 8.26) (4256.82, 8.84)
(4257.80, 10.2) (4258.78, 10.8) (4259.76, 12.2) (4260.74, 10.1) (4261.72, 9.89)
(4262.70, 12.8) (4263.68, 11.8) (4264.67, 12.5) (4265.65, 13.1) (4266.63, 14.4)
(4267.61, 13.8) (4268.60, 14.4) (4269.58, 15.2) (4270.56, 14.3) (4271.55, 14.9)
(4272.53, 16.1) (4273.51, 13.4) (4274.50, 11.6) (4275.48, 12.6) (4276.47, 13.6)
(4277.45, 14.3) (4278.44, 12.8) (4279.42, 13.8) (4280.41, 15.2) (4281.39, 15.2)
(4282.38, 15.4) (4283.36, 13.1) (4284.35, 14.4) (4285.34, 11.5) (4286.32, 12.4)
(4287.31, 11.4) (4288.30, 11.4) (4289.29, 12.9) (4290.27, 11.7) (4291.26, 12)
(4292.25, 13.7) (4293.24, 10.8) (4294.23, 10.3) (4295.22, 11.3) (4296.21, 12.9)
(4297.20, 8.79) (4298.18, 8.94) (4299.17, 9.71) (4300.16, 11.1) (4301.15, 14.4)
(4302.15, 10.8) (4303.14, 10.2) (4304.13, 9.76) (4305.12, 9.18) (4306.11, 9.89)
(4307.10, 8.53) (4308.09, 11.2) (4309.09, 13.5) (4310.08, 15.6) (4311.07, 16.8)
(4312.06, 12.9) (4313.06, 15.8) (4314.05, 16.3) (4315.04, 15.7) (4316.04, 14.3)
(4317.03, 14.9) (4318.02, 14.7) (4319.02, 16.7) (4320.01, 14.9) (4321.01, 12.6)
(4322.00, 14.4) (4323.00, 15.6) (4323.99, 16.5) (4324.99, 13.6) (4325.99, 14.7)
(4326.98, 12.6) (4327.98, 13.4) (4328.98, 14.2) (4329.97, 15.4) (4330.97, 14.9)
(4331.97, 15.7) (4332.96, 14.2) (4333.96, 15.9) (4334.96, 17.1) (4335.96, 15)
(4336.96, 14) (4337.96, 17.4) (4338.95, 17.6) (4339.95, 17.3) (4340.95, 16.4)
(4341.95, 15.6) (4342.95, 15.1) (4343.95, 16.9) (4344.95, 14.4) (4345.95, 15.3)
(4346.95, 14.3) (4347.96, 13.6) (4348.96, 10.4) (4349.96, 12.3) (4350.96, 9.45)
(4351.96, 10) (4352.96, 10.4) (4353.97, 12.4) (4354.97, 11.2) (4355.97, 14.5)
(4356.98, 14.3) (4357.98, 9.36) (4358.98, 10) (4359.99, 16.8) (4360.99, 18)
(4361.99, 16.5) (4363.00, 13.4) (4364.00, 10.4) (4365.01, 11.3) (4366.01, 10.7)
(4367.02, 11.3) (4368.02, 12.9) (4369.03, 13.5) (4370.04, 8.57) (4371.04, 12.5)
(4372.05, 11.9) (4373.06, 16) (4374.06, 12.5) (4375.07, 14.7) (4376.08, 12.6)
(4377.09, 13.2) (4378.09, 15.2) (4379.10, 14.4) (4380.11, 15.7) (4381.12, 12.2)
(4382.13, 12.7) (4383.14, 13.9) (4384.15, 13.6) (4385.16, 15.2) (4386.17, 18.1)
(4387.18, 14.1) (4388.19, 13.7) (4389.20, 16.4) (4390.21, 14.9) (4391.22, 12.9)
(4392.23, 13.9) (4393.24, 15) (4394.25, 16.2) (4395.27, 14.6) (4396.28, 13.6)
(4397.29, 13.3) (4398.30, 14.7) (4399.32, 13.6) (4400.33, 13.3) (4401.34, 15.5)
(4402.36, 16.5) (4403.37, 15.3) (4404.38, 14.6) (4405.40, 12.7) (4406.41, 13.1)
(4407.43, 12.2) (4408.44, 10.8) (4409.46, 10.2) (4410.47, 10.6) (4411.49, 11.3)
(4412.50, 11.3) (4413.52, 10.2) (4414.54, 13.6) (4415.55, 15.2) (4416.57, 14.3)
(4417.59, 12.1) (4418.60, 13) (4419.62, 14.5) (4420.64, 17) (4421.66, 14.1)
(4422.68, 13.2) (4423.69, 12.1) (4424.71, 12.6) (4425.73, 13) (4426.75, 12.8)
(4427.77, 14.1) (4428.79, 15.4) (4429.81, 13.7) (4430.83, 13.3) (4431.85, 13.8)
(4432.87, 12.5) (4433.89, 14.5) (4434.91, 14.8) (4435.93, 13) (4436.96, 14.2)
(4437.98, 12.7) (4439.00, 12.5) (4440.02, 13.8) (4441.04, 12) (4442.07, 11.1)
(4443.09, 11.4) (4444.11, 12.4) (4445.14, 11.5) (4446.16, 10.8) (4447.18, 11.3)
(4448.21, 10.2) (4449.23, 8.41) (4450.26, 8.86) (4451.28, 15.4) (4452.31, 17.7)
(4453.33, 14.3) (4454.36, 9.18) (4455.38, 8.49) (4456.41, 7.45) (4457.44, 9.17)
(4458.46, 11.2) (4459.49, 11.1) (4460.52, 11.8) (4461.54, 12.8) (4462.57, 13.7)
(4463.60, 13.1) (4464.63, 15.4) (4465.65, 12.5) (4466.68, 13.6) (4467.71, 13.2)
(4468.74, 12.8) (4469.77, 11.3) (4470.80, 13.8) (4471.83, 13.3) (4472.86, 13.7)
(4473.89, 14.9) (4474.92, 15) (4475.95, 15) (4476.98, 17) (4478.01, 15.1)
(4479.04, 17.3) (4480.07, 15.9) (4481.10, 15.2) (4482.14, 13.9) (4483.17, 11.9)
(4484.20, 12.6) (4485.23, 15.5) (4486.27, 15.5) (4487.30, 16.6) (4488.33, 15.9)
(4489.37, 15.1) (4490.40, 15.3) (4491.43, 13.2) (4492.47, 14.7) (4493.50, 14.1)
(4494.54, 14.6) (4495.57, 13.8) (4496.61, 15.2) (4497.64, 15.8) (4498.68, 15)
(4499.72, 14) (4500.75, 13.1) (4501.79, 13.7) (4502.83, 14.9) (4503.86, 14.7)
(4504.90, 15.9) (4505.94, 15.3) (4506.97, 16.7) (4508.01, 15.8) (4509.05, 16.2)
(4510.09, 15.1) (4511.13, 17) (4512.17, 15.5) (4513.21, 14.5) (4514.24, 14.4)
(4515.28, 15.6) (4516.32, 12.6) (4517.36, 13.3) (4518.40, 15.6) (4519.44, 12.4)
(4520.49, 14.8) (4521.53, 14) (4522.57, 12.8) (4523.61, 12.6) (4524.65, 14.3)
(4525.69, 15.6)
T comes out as 3.0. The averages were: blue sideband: 12.9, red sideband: 15.2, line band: 12.4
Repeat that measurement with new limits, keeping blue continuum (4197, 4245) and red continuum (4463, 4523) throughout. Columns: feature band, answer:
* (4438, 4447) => 1.3 angstroms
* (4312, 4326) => -2.4 angstroms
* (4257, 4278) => -1.1 angstroms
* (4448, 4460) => 2.7 angstroms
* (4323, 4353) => -3.6 angstroms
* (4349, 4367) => 1.2 angstroms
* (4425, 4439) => 0.3 angstroms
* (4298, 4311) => 1.4 angstroms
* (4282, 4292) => -0.1 angstroms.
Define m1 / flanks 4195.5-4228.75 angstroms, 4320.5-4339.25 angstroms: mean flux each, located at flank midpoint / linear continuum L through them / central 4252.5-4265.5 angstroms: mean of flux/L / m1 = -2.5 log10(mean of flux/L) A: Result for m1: 0.17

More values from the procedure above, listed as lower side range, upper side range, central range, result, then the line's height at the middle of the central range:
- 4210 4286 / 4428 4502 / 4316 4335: -0.15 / 12.8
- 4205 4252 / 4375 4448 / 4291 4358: -0.05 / 12.8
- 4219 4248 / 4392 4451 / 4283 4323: 0.01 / 12.7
